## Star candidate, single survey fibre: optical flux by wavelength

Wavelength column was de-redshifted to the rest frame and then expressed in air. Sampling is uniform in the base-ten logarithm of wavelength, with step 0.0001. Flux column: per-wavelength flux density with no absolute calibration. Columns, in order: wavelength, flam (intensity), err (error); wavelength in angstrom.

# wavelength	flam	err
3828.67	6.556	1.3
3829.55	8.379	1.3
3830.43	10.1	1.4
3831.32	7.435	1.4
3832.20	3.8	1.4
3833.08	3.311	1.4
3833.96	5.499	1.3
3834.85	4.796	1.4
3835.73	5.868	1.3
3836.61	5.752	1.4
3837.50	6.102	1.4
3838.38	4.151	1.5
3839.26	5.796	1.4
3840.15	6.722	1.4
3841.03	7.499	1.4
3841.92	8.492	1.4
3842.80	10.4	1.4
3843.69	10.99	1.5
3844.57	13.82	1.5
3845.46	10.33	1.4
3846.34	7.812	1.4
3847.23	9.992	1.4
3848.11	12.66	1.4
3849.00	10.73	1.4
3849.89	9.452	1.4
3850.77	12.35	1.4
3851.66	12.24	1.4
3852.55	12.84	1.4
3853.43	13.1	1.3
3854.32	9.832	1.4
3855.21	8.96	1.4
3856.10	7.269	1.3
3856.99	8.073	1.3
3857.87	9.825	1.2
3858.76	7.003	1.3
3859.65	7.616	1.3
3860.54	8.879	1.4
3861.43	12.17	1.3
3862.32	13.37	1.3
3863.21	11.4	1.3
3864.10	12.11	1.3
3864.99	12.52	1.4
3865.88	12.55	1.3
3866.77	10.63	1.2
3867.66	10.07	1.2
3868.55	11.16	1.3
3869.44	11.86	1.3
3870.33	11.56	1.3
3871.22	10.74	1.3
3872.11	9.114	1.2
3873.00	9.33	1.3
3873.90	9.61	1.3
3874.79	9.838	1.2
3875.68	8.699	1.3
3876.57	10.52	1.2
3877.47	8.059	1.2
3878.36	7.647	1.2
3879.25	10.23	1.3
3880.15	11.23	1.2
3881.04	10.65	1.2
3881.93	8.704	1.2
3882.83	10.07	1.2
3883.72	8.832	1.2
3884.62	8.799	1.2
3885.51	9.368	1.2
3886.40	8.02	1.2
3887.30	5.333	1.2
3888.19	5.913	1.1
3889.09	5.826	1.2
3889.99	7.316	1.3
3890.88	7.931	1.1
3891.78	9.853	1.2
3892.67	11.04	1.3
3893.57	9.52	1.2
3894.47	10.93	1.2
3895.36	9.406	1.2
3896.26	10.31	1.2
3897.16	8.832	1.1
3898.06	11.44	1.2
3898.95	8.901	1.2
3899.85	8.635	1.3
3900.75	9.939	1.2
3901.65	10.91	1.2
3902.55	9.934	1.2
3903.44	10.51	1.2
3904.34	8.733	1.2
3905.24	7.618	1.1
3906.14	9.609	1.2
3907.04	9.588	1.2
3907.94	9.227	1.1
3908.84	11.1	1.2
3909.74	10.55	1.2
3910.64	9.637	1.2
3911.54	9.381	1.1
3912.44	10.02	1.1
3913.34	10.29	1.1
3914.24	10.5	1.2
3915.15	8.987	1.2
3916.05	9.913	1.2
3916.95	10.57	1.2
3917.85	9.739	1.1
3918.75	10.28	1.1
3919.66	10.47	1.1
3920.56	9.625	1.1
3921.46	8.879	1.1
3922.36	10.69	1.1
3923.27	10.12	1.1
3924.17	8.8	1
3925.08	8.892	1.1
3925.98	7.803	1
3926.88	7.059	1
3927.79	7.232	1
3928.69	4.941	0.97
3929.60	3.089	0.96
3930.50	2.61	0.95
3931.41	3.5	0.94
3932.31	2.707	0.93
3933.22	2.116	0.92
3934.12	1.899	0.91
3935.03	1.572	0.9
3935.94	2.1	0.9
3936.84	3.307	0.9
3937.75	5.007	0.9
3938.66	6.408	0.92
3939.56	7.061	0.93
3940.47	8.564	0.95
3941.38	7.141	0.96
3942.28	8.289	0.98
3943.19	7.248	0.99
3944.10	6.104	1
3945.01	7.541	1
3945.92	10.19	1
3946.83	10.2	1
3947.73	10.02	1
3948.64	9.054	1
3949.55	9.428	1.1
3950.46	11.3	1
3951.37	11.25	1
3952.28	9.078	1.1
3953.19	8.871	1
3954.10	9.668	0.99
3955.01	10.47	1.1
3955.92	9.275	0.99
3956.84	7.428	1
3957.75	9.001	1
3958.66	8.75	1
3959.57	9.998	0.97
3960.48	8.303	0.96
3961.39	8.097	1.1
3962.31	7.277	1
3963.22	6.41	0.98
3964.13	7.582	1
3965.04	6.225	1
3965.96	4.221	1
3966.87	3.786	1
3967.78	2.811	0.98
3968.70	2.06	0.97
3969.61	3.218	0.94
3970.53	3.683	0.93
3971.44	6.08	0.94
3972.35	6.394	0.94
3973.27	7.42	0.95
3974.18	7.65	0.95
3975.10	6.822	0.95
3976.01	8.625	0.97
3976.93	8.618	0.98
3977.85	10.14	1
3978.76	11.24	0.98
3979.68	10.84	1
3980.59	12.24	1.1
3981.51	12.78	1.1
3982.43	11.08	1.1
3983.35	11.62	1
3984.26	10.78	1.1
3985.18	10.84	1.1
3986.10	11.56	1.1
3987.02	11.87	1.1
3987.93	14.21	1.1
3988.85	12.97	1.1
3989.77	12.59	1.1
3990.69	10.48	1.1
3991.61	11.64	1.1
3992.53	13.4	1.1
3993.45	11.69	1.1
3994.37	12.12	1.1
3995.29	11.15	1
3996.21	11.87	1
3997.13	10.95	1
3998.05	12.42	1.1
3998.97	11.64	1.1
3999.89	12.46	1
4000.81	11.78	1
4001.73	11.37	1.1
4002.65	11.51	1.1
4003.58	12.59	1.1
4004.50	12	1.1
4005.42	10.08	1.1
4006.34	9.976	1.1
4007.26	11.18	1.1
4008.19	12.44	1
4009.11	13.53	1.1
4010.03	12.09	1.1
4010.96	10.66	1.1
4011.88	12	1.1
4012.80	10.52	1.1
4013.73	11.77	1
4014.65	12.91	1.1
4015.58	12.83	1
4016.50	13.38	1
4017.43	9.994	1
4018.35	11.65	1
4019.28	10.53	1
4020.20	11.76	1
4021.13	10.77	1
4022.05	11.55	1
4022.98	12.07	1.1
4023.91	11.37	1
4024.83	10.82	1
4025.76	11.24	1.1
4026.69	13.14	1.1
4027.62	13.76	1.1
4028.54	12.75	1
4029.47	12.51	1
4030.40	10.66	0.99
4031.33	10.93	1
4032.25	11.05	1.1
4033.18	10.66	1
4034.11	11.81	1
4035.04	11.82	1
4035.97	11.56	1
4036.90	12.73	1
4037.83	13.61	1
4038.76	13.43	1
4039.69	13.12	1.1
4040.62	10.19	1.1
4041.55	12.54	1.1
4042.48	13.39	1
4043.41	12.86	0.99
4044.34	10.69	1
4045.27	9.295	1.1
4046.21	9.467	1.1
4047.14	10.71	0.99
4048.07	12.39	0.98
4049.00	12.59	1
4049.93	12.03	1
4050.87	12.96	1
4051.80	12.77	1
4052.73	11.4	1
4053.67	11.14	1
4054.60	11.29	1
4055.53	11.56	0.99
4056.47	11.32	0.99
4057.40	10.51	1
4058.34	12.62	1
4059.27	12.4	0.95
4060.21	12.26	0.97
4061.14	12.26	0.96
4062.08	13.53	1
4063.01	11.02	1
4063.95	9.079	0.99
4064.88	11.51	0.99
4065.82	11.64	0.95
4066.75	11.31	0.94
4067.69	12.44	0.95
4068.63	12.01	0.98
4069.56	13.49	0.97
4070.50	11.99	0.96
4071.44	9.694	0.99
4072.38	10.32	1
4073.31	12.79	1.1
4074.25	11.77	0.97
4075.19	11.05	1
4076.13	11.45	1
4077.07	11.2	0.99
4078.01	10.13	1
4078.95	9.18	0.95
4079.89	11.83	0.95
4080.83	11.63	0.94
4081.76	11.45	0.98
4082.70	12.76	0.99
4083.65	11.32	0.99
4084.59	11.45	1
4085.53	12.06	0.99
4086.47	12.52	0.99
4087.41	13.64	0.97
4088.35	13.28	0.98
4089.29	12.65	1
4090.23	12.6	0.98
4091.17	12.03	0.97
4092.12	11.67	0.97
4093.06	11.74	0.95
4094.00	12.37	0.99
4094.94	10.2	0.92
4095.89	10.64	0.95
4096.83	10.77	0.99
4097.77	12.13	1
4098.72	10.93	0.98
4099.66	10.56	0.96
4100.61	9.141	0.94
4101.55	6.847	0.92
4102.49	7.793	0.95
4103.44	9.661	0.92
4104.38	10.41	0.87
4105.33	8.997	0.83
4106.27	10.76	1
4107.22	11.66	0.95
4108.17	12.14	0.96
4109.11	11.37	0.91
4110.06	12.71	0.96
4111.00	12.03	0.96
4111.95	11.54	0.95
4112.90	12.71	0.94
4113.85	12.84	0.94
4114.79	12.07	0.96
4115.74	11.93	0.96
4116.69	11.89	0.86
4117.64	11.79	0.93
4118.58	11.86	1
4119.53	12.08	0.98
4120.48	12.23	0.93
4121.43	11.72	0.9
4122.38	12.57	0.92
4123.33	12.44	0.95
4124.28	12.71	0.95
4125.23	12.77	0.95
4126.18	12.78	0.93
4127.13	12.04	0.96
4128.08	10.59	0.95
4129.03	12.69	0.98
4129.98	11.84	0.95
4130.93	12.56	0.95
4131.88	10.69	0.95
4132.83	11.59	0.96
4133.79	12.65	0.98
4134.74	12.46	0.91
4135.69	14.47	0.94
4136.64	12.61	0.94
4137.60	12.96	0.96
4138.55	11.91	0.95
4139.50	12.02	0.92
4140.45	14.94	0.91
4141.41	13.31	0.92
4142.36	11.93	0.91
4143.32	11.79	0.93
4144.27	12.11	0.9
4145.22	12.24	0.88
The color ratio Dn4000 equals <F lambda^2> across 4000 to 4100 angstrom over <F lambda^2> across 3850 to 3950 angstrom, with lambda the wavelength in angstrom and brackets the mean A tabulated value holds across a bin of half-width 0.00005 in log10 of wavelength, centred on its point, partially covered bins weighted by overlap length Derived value 1.4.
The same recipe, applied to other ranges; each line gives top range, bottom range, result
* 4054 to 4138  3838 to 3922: 1.34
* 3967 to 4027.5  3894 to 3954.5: 1.34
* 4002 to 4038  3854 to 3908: 1.32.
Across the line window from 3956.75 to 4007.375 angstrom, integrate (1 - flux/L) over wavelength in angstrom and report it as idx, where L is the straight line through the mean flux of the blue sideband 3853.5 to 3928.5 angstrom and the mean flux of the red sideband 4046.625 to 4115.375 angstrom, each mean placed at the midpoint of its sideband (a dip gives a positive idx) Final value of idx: 4.5 angstrom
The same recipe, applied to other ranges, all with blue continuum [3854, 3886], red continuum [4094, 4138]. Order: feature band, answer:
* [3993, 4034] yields -3.0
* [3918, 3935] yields 6.1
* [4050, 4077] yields -1.1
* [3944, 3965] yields 3.2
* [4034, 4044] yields -1.3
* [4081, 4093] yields -0.9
